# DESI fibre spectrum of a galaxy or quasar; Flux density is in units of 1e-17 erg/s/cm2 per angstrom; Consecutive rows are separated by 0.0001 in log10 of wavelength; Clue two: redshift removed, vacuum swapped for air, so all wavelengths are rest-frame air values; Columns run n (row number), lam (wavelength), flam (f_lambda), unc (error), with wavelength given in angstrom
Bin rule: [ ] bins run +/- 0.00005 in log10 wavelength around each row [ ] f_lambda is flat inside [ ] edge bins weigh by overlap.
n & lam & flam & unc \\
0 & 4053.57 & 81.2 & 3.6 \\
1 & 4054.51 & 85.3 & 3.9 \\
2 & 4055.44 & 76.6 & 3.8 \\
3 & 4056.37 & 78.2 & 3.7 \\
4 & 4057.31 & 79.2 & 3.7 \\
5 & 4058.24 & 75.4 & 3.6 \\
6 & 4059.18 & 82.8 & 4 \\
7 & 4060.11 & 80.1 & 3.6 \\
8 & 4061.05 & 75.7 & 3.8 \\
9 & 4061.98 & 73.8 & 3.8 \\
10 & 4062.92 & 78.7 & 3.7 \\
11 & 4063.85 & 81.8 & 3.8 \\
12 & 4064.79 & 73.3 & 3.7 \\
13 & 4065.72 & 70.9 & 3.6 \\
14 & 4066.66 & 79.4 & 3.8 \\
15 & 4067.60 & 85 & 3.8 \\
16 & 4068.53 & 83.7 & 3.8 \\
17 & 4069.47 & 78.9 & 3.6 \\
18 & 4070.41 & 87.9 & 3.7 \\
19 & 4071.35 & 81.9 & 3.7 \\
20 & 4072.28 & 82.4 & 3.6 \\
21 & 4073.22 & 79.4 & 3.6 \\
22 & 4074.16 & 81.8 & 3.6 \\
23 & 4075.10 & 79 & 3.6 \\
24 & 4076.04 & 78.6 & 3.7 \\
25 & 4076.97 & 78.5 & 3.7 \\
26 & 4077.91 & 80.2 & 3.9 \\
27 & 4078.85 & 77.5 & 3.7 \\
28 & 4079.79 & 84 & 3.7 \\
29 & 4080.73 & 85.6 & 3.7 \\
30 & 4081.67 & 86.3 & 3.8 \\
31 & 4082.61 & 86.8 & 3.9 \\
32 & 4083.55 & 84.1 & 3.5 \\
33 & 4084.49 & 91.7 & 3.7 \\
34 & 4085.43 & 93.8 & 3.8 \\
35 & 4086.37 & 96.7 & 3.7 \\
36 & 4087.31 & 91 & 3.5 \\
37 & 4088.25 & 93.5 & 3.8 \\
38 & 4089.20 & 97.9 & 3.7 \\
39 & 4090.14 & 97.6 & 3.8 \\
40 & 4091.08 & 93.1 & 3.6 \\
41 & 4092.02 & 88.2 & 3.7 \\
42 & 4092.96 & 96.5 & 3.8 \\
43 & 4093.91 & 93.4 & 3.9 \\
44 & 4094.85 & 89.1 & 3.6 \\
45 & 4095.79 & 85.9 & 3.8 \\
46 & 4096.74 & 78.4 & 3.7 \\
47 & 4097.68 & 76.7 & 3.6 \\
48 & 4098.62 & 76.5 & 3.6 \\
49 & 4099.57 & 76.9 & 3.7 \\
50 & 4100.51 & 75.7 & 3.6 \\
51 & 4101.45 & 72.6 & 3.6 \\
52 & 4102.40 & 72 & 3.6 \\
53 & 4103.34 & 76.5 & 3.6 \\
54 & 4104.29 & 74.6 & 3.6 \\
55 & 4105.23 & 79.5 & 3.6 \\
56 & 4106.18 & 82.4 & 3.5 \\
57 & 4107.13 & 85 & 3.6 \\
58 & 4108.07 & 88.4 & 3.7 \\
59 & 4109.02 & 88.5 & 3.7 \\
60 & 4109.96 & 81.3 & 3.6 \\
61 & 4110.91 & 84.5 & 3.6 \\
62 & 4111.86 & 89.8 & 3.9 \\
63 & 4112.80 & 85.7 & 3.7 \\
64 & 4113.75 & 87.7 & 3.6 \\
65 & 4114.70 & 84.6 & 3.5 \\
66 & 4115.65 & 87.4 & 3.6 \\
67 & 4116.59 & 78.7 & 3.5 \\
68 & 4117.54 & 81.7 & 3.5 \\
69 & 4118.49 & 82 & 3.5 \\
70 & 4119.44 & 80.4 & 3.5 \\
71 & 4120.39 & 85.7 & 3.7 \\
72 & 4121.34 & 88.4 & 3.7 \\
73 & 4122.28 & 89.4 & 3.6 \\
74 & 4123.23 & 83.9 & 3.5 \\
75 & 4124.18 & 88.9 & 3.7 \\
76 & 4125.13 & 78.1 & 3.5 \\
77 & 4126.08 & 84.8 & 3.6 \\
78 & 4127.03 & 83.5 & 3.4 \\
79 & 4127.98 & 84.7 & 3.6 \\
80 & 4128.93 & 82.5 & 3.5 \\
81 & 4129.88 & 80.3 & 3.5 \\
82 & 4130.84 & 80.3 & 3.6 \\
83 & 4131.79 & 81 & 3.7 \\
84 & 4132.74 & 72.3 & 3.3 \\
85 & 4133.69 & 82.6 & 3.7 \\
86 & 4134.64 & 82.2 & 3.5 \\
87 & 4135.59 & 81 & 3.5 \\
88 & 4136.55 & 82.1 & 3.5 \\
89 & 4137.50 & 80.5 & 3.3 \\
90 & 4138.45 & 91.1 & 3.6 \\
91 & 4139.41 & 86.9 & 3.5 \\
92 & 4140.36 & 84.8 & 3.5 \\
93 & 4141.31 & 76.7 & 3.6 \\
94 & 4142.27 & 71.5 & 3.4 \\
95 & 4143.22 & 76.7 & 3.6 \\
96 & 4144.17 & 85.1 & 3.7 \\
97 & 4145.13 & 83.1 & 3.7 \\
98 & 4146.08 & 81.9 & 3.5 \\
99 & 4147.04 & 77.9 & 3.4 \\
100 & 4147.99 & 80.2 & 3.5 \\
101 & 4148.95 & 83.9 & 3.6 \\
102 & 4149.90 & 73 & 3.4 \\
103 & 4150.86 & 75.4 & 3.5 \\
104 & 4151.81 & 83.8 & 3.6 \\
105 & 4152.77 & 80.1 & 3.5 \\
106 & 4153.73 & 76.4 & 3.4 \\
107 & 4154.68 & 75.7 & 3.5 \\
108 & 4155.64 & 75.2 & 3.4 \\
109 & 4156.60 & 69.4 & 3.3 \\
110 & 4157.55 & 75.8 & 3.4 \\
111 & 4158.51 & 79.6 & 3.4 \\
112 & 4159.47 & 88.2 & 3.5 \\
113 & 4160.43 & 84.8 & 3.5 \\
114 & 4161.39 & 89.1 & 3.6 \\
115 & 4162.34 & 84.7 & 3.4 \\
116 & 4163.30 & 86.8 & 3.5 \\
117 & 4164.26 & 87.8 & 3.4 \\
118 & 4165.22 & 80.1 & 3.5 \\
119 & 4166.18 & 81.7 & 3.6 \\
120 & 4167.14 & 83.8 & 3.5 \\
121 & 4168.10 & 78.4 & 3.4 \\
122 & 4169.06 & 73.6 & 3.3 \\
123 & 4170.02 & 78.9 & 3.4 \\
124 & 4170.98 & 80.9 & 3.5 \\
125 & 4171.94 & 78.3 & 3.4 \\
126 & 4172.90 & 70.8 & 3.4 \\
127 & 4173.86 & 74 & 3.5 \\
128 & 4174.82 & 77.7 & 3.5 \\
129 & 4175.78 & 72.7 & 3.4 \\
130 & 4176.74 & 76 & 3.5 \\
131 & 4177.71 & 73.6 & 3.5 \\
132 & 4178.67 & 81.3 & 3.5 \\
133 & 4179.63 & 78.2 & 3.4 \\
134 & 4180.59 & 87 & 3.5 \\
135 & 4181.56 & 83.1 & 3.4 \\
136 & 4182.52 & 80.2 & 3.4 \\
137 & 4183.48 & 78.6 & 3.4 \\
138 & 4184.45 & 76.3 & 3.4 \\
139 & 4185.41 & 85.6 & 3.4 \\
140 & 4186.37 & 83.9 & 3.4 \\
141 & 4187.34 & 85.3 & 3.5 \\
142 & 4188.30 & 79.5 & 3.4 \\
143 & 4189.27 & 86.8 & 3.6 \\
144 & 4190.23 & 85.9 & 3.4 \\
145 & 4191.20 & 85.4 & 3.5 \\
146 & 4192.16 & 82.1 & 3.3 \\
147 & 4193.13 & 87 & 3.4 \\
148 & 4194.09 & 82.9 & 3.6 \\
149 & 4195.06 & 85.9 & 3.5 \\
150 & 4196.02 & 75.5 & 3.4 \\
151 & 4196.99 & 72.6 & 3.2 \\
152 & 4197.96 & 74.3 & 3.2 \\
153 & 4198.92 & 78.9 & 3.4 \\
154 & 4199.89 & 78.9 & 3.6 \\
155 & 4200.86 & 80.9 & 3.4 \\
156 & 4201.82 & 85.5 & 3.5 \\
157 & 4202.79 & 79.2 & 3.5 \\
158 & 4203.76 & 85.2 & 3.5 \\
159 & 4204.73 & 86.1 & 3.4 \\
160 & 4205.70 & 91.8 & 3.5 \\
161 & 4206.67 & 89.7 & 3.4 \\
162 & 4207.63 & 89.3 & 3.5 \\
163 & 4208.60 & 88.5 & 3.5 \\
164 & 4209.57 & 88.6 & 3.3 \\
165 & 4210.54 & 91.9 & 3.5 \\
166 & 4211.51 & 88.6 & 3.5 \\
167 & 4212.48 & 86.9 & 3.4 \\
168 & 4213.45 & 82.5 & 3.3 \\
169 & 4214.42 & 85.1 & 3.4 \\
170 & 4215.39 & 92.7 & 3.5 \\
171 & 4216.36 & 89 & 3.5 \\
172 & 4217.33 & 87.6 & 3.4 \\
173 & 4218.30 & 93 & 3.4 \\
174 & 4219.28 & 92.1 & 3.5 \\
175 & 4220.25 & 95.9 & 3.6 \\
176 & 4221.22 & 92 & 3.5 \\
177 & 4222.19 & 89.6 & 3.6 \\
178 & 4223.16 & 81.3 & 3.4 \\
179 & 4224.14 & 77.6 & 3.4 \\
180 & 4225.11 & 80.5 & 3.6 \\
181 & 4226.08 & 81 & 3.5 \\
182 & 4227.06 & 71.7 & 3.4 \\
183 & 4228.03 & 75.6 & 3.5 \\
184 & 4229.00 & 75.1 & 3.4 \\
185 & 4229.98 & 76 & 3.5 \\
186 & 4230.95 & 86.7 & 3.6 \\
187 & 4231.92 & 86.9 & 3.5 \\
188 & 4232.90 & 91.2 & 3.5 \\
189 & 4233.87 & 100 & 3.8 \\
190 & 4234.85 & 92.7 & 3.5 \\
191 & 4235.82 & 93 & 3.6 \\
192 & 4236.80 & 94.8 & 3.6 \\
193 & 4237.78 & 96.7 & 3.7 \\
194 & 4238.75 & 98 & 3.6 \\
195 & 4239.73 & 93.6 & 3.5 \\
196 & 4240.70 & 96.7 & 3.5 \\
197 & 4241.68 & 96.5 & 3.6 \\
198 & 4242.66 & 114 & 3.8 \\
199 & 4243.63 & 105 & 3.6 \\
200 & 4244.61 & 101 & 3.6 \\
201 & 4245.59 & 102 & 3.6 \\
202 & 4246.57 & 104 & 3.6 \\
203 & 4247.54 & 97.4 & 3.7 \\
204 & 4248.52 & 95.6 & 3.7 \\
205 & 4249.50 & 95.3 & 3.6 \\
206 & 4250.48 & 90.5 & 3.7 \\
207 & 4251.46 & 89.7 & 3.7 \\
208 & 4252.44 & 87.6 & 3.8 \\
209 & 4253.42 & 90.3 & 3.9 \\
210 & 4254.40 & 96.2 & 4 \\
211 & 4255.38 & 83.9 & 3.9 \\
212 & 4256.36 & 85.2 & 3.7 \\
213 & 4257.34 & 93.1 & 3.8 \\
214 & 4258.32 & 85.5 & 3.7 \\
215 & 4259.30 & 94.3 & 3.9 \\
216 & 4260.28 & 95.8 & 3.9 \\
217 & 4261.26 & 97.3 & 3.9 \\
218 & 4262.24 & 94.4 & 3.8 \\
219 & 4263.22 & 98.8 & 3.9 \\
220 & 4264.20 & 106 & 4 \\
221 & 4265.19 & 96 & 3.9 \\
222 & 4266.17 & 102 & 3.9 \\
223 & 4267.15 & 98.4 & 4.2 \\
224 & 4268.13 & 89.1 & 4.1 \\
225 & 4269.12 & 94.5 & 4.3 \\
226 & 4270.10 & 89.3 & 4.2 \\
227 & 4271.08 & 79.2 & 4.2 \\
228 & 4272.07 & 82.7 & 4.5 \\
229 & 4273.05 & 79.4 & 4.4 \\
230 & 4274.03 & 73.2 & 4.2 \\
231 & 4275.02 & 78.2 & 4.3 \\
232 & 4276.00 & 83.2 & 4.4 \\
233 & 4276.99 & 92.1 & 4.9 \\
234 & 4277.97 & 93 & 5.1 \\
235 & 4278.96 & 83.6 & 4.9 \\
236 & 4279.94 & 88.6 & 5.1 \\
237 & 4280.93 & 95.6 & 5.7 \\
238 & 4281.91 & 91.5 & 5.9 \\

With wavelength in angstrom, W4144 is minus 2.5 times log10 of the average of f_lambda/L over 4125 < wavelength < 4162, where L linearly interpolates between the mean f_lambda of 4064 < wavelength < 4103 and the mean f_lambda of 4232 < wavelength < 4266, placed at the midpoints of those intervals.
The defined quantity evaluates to 0.10 mag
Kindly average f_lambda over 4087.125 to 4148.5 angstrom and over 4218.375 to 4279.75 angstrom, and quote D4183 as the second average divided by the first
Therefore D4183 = 1.09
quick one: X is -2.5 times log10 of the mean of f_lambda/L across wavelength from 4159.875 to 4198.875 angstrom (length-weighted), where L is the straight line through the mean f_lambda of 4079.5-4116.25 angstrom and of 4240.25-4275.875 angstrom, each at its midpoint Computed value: 0.11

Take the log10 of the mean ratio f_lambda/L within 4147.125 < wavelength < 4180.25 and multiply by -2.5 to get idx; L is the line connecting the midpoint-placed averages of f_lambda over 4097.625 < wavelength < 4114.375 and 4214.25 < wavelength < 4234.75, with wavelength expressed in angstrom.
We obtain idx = 0.06 mag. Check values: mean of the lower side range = 80.9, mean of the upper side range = 85.9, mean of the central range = 79.1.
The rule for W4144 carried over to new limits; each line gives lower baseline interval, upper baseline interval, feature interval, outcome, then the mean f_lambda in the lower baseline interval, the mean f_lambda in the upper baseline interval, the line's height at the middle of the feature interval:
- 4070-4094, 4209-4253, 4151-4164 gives 0.11 mag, 87.1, 90.7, 88.9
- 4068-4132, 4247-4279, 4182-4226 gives 0.05 mag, 84.2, 90.7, 88.4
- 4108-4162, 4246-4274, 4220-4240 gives 0.04 mag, 82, 92.3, 89.8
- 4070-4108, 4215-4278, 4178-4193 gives 0.07 mag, 84.3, 90.9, 88.3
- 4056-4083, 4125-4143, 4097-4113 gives 0.01 mag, 80.2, 81.4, 80.9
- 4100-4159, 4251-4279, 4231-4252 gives -0.09 mag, 81.2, 90.2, 88.6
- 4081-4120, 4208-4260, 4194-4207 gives 0.09 mag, 85.2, 90.6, 89.2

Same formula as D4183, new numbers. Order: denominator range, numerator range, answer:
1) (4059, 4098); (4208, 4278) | 1.07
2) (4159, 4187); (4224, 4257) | 1.13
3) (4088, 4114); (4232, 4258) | 1.13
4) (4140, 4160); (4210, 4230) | 1.08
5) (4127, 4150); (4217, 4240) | 1.08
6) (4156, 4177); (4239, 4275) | 1.17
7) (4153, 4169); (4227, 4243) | 1.12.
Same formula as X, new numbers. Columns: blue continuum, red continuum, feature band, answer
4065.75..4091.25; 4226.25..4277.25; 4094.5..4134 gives 0.06 mag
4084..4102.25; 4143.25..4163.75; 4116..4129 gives 0.00 mag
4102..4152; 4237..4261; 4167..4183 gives 0.12 mag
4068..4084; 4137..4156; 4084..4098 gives -0.12 mag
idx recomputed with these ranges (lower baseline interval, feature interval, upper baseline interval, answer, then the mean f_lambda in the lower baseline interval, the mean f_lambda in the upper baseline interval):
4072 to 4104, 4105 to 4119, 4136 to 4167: -0.02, 84.6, 81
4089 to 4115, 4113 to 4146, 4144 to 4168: 0.00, 84.1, 80.8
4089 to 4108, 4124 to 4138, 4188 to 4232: 0.03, 83.3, 84.3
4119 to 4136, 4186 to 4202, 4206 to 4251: 0.08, 82.8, 90.7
